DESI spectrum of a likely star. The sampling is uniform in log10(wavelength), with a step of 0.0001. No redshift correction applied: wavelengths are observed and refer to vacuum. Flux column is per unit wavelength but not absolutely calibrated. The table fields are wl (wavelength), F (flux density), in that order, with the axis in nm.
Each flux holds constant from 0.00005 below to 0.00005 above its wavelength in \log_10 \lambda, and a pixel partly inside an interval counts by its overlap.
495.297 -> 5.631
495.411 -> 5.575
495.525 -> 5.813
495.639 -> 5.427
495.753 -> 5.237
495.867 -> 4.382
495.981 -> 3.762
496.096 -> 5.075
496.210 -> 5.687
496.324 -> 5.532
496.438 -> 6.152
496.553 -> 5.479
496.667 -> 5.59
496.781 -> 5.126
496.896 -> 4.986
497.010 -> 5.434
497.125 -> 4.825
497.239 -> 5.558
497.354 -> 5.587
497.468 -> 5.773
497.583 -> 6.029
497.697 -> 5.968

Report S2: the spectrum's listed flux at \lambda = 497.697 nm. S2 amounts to 5.968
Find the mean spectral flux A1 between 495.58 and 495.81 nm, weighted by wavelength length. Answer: 5.34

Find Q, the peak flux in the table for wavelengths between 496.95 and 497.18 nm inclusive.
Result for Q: 5.434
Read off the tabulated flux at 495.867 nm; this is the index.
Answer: 4.382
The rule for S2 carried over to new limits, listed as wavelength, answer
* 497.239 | 5.558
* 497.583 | 6.029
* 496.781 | 5.126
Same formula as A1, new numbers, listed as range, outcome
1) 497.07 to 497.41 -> 5.33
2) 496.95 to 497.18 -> 5.13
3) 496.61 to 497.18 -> 5.19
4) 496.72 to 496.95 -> 5.06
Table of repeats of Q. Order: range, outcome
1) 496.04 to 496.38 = 5.687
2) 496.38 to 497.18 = 6.152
